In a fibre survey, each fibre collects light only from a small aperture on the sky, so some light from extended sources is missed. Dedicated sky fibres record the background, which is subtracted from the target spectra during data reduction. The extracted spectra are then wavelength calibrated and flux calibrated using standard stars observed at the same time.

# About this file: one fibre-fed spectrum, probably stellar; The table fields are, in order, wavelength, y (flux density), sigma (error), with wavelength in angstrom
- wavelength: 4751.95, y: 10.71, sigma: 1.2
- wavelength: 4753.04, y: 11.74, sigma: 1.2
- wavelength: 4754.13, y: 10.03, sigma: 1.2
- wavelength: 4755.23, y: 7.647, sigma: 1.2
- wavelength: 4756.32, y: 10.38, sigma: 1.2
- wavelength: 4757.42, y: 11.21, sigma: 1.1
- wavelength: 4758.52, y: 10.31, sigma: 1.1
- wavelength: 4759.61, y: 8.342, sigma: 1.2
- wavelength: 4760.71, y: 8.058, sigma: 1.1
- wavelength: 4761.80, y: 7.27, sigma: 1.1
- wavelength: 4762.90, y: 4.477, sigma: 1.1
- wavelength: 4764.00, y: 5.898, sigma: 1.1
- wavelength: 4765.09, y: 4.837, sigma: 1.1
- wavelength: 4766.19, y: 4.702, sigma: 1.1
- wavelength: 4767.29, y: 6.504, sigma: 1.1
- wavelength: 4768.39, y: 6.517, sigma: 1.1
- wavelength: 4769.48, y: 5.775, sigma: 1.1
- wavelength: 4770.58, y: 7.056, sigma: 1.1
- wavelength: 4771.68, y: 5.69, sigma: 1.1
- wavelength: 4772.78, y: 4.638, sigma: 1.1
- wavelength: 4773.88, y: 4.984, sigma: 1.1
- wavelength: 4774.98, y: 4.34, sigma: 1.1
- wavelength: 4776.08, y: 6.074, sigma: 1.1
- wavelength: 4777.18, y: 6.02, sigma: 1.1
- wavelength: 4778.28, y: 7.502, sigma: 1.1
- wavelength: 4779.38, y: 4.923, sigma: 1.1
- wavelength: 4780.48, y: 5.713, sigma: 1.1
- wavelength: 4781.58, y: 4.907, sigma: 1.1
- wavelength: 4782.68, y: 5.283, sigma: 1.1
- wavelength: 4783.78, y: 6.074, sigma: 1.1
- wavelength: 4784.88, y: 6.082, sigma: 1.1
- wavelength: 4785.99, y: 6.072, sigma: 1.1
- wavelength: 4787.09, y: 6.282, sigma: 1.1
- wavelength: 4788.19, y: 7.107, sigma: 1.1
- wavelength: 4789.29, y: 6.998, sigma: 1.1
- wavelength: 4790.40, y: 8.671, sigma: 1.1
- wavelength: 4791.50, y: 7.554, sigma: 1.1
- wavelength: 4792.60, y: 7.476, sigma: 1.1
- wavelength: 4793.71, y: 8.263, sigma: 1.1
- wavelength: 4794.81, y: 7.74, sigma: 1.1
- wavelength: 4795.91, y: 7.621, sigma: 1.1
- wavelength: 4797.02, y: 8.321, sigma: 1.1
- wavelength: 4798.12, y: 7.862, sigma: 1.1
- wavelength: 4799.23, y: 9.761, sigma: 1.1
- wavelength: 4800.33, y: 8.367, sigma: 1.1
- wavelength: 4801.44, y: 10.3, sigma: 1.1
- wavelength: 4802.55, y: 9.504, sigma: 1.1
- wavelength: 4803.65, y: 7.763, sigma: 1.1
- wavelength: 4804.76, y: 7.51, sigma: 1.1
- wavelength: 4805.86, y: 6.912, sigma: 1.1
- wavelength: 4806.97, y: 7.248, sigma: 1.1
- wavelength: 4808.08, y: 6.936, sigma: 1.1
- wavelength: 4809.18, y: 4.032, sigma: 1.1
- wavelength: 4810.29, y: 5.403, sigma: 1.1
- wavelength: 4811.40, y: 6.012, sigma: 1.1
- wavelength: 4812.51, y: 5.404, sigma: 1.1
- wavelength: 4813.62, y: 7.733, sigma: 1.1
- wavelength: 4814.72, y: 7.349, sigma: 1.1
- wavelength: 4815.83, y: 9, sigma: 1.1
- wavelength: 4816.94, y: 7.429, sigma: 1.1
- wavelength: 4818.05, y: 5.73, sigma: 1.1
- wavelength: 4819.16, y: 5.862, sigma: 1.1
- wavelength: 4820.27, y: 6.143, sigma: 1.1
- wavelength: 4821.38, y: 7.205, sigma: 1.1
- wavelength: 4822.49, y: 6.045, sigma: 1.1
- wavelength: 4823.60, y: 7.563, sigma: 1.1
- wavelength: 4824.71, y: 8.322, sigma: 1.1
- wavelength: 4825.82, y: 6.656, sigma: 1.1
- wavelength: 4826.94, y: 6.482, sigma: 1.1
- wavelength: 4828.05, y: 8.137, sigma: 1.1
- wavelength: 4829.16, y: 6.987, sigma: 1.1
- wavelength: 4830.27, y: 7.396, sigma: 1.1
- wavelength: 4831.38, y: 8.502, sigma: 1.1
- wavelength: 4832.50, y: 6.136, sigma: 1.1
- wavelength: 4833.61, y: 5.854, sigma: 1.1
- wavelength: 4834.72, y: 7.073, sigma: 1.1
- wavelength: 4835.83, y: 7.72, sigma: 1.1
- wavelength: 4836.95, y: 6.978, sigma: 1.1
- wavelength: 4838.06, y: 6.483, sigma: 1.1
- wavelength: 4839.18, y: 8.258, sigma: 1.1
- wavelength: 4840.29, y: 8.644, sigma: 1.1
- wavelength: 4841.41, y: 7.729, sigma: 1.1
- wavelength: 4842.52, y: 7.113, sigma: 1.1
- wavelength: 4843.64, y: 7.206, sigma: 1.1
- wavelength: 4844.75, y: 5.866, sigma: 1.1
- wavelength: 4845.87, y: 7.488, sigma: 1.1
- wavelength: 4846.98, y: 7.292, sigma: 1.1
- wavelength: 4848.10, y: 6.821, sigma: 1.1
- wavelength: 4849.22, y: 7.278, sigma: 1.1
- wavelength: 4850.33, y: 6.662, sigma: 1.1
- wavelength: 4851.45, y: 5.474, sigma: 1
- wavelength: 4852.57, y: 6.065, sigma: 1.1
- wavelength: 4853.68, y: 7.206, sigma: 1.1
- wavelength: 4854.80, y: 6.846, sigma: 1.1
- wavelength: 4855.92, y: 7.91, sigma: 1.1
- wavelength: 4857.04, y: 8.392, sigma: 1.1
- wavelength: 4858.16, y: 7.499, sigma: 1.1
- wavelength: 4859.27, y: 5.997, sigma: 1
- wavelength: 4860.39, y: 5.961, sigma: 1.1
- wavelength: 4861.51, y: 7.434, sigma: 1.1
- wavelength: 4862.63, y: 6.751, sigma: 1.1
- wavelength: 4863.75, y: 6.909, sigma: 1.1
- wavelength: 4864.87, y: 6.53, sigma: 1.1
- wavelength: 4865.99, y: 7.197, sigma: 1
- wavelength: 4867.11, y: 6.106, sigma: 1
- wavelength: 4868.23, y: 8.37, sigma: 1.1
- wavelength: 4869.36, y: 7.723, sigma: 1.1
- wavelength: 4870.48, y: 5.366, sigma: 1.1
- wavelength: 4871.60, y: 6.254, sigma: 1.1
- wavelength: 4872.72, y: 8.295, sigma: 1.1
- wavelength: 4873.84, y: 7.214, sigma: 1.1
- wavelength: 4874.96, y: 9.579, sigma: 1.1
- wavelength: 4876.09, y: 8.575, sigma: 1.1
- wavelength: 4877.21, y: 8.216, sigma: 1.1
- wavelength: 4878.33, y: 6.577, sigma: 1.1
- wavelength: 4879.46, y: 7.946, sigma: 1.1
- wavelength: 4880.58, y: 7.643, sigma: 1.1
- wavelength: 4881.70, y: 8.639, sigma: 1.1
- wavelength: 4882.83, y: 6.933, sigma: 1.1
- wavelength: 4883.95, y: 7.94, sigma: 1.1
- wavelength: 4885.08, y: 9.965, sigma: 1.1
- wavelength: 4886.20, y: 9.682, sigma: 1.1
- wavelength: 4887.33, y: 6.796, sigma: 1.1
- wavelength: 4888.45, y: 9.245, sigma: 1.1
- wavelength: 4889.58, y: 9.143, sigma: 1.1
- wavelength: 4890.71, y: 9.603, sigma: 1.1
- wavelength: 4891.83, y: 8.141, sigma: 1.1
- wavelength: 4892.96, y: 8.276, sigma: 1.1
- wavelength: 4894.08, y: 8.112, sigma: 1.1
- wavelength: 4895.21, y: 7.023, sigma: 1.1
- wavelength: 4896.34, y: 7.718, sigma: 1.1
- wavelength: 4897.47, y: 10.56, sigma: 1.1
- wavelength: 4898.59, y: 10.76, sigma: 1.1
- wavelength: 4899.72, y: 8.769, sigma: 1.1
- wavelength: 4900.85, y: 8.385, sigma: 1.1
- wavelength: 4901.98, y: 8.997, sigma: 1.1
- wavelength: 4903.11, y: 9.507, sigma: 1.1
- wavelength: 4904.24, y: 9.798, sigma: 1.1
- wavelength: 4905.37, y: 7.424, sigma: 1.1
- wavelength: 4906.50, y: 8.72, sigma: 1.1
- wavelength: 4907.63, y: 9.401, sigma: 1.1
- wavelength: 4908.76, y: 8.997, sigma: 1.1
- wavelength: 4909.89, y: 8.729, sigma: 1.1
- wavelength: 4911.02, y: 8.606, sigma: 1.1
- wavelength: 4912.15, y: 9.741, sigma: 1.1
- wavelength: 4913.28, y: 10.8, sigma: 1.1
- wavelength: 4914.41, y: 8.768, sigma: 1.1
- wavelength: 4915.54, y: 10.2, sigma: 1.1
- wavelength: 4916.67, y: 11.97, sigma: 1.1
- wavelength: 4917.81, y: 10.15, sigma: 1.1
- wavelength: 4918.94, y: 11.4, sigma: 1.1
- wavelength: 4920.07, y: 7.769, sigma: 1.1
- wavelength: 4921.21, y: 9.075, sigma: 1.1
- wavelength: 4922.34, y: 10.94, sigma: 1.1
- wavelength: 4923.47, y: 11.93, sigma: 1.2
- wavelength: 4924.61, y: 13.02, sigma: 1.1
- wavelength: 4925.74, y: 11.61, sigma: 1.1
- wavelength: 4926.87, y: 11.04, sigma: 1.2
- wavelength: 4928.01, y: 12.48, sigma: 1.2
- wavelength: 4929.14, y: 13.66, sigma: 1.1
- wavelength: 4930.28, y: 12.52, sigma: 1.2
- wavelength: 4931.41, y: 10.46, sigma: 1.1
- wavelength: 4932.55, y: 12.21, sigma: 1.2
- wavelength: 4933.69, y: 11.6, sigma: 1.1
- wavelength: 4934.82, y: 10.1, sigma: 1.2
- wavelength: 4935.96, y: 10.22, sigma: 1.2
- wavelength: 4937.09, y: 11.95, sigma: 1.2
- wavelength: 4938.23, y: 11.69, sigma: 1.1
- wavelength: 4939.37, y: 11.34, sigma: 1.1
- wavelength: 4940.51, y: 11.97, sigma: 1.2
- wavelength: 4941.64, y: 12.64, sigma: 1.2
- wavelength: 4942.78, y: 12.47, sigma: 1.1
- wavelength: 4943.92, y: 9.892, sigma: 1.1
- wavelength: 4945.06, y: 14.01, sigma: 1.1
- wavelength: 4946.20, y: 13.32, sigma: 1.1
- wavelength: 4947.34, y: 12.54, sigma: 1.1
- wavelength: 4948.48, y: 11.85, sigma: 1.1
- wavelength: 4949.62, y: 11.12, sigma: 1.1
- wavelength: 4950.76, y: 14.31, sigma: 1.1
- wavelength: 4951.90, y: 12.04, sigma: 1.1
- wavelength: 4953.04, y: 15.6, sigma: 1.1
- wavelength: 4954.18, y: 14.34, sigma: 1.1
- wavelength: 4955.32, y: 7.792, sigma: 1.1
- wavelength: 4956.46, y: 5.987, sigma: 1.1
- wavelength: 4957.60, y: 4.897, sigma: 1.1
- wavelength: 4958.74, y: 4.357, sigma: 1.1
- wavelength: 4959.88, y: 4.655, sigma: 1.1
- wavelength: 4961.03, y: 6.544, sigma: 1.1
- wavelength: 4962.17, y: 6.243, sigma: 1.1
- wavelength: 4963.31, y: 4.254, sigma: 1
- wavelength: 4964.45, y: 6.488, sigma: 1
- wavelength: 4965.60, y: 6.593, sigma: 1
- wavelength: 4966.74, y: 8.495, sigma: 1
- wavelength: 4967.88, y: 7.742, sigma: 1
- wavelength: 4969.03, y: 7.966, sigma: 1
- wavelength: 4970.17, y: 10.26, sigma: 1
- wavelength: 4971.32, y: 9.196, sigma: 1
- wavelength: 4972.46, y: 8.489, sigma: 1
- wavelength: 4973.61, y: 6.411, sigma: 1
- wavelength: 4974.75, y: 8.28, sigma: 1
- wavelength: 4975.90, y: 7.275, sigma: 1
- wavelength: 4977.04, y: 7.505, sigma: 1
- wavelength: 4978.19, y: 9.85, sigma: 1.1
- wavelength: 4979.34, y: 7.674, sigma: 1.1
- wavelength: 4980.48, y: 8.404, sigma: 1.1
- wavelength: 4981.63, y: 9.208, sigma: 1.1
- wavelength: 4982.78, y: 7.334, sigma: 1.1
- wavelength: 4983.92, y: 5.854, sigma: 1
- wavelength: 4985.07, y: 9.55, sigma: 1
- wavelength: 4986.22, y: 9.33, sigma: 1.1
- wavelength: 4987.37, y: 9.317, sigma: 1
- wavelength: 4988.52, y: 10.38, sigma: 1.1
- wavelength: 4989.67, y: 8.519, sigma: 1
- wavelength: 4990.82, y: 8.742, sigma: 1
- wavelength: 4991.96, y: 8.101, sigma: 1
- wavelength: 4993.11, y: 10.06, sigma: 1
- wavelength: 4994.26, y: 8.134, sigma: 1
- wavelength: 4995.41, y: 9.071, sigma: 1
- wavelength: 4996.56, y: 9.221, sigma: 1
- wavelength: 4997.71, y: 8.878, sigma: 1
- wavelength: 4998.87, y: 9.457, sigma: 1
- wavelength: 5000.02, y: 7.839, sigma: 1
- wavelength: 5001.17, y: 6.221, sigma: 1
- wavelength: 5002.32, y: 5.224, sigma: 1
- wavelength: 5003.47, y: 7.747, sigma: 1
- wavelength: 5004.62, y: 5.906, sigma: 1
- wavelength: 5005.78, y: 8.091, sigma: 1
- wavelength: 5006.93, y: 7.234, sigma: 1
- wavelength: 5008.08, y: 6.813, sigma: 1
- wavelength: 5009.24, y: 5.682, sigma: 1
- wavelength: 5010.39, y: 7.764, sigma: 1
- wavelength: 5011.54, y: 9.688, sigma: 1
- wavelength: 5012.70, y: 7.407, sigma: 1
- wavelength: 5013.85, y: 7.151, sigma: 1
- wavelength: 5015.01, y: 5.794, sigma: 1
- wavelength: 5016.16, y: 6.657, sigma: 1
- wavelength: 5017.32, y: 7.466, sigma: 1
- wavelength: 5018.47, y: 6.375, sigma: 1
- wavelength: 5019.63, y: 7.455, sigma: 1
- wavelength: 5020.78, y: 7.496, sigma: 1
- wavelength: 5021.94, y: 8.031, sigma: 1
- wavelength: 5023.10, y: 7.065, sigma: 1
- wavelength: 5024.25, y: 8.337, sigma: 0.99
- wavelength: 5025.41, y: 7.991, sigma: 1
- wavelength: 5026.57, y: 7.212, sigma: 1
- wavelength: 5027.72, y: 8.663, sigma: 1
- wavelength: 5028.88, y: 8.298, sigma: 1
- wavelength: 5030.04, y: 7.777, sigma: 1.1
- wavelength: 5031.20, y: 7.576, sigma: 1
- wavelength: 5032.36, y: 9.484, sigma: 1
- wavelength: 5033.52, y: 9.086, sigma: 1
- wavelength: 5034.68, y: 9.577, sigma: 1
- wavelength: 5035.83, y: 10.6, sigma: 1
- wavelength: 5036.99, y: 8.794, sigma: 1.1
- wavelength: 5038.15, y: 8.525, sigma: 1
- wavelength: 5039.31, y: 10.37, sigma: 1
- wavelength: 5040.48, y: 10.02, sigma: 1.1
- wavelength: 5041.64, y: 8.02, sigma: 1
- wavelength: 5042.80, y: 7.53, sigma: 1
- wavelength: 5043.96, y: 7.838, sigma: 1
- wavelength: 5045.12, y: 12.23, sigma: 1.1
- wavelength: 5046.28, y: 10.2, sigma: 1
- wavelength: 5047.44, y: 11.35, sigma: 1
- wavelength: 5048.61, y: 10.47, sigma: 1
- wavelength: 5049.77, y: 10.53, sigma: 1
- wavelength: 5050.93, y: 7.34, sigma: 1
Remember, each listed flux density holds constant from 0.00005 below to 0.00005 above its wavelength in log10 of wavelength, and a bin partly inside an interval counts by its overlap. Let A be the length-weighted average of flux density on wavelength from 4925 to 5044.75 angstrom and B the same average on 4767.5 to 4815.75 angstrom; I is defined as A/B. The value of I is 1.3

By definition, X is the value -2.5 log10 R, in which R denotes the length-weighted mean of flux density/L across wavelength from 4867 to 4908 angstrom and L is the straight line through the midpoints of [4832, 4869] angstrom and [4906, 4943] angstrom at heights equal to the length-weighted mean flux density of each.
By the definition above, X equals 0.08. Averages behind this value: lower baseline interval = 7.01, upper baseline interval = 10.8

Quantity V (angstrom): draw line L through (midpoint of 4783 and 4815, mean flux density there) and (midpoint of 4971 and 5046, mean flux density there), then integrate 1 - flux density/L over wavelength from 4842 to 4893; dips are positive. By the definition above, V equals 0.82 angstrom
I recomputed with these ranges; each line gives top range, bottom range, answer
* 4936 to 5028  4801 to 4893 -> 1.18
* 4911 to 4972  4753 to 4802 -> 1.44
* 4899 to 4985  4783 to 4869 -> 1.36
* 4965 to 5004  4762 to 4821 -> 1.25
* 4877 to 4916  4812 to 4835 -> 1.25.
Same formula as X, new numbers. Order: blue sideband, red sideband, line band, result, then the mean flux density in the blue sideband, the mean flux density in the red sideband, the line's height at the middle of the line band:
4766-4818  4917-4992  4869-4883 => 0.10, 6.8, 9.75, 8.33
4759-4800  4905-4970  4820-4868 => 0.14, 6.54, 10.1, 8.01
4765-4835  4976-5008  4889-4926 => -0.24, 6.8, 8.22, 7.59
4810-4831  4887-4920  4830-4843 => 0.00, 6.92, 9.16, 7.35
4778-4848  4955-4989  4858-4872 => 0.08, 7.11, 7.54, 7.25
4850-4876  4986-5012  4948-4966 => -0.10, 7.06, 8.13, 7.8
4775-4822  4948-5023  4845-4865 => 0.06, 6.97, 8.11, 7.32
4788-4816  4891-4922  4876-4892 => 0.06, 7.56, 9.2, 8.84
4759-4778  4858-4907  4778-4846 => -0.06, 5.99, 8.01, 6.76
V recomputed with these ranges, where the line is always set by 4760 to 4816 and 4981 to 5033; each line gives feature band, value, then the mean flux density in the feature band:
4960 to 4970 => 1.10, 6.83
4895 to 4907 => -2.64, 8.93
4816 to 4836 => -0.20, 6.98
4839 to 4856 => -0.09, 7.07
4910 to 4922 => -3.92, 9.83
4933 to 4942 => -4.66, 11.4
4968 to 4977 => -0.56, 8.2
